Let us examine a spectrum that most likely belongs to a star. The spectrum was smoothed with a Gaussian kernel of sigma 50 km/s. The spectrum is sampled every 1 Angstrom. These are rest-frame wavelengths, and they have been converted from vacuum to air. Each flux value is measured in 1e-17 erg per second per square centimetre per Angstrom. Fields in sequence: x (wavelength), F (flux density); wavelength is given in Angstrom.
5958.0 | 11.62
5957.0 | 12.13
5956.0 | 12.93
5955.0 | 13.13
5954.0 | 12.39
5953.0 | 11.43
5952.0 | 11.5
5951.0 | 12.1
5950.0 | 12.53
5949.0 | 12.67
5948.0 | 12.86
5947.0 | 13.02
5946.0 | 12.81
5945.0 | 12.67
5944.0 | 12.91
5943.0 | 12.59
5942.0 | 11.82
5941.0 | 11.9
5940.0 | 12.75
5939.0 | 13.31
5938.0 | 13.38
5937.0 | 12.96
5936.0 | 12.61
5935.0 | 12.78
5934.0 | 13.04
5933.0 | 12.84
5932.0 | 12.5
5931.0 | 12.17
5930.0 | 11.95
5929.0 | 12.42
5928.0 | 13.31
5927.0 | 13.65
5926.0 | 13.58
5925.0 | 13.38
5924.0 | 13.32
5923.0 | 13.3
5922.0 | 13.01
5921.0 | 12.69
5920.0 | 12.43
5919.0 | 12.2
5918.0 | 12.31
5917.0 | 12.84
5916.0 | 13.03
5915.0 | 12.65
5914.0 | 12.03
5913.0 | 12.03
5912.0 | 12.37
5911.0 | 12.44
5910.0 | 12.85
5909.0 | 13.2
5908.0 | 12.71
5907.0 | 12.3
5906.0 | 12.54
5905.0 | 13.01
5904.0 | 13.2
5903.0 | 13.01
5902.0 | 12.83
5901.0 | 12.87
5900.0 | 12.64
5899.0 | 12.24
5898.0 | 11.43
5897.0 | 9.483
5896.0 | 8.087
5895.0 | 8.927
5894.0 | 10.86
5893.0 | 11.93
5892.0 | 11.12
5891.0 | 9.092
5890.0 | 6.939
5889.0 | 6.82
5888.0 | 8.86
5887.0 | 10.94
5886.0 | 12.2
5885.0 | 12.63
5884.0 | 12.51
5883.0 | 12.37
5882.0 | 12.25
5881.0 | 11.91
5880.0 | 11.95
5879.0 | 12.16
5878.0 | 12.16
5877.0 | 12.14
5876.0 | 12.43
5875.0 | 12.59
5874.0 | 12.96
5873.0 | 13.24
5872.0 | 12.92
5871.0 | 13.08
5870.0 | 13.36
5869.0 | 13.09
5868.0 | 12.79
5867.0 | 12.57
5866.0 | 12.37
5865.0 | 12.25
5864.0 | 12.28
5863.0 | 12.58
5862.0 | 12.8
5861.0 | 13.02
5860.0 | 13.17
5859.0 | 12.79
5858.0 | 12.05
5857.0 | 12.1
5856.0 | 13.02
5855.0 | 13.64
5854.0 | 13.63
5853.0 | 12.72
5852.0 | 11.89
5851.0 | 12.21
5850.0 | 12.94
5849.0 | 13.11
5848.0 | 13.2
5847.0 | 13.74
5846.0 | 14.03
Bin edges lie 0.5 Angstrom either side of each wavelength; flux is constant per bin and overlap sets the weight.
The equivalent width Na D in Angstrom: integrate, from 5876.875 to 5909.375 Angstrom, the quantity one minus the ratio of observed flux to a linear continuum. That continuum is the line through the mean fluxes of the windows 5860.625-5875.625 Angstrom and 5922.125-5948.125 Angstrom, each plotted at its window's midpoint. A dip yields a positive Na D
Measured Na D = 3.5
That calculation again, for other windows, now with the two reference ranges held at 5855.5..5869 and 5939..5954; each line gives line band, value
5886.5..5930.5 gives 2.2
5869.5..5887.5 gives 0.2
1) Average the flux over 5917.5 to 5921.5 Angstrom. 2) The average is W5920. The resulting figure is 12.4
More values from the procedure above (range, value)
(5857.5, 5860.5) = 12.7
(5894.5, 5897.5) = 8.83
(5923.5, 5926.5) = 13.4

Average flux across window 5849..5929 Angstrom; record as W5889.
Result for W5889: 12.2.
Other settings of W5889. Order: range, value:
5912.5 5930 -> 12.8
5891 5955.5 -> 12.4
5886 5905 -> 10.7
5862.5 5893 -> 11.8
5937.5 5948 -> 12.7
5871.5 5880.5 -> 12.5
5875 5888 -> 12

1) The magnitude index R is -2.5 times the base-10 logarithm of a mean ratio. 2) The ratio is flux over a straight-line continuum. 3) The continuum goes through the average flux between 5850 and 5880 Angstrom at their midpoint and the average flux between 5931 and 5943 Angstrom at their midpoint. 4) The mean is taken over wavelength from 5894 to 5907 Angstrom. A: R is 0.09 mag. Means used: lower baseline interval 12.7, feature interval 11.7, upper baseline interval 12.7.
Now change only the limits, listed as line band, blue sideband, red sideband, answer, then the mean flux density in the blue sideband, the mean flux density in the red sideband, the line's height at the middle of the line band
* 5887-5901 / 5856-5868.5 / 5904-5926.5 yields 0.26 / 12.6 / 12.7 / 12.7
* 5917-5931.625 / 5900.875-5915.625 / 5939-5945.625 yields -0.02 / 12.7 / 12.5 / 12.6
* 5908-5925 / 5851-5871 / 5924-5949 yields 0.01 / 12.7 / 12.8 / 12.8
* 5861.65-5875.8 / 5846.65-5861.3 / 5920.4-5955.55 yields 0.01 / 12.9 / 12.7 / 12.8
